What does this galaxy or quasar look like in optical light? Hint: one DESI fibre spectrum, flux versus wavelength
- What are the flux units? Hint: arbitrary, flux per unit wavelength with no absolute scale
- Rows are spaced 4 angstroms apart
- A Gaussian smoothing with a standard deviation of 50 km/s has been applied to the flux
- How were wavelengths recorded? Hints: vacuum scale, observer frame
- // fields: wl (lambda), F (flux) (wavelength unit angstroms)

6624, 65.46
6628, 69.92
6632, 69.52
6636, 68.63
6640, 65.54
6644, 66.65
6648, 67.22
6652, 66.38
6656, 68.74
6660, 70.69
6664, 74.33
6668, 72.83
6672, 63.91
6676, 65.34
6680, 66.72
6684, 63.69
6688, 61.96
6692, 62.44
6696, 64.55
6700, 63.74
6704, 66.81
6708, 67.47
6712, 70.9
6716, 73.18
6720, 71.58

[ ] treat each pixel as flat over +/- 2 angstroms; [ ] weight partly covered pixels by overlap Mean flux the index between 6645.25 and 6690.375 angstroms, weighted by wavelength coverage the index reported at 67.4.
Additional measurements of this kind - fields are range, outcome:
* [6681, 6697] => 63.3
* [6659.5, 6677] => 69.5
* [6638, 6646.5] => 66.2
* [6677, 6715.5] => 65.7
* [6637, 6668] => 68.8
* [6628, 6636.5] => 69.4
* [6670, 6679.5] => 65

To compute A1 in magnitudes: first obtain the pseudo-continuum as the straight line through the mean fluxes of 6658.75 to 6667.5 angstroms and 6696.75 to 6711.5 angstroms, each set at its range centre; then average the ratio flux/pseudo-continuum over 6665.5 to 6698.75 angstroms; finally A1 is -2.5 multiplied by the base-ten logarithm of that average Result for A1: 0.07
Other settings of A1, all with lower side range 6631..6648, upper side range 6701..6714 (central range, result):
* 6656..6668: -0.067 mag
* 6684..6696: 0.084 mag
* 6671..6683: 0.040 mag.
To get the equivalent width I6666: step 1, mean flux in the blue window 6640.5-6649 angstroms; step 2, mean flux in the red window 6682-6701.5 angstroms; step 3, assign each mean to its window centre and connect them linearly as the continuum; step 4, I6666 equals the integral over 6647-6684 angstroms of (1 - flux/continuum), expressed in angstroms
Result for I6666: -1.75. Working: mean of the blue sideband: 66.7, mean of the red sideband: 63.3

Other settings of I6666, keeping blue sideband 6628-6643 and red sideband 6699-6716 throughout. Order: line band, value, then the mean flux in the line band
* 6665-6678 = 0.04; 67.9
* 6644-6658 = 0.16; 67.3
